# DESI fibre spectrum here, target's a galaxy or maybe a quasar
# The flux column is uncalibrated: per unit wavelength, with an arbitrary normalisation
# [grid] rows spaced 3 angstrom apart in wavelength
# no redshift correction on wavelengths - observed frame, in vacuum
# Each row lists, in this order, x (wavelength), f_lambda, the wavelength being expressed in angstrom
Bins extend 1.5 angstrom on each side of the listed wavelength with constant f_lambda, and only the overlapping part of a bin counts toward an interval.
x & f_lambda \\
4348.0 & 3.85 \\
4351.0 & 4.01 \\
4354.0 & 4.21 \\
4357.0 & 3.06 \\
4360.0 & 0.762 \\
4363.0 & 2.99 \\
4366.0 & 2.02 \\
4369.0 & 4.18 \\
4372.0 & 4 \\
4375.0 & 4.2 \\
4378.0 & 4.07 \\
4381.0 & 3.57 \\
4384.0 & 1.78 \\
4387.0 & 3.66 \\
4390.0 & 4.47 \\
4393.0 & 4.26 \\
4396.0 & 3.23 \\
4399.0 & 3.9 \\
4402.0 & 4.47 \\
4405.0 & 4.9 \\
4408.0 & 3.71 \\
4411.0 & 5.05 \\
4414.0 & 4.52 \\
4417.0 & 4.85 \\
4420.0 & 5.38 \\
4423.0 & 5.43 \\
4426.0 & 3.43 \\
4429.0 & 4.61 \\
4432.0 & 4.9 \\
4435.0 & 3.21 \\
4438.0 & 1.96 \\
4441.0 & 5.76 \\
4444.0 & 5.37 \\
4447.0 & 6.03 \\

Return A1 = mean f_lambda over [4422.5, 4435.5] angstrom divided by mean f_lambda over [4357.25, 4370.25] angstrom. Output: 1.72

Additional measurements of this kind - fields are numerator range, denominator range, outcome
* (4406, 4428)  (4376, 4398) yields 1.29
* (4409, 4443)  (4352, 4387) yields 1.40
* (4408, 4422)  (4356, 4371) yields 1.84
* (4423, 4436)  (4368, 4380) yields 1.03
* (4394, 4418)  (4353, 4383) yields 1.32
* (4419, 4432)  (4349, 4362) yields 1.55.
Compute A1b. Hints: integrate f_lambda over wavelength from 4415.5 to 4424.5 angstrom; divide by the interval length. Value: 5.22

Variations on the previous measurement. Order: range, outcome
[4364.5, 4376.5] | 3.6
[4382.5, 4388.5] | 2.72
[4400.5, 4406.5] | 4.68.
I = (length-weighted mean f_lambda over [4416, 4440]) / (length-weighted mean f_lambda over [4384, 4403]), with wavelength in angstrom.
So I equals 1.11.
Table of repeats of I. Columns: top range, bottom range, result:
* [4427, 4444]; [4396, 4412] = 0.98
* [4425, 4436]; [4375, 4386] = 1.24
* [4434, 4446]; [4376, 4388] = 1.27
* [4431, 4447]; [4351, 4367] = 1.59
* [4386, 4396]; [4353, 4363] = 1.52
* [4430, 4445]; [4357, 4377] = 1.38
